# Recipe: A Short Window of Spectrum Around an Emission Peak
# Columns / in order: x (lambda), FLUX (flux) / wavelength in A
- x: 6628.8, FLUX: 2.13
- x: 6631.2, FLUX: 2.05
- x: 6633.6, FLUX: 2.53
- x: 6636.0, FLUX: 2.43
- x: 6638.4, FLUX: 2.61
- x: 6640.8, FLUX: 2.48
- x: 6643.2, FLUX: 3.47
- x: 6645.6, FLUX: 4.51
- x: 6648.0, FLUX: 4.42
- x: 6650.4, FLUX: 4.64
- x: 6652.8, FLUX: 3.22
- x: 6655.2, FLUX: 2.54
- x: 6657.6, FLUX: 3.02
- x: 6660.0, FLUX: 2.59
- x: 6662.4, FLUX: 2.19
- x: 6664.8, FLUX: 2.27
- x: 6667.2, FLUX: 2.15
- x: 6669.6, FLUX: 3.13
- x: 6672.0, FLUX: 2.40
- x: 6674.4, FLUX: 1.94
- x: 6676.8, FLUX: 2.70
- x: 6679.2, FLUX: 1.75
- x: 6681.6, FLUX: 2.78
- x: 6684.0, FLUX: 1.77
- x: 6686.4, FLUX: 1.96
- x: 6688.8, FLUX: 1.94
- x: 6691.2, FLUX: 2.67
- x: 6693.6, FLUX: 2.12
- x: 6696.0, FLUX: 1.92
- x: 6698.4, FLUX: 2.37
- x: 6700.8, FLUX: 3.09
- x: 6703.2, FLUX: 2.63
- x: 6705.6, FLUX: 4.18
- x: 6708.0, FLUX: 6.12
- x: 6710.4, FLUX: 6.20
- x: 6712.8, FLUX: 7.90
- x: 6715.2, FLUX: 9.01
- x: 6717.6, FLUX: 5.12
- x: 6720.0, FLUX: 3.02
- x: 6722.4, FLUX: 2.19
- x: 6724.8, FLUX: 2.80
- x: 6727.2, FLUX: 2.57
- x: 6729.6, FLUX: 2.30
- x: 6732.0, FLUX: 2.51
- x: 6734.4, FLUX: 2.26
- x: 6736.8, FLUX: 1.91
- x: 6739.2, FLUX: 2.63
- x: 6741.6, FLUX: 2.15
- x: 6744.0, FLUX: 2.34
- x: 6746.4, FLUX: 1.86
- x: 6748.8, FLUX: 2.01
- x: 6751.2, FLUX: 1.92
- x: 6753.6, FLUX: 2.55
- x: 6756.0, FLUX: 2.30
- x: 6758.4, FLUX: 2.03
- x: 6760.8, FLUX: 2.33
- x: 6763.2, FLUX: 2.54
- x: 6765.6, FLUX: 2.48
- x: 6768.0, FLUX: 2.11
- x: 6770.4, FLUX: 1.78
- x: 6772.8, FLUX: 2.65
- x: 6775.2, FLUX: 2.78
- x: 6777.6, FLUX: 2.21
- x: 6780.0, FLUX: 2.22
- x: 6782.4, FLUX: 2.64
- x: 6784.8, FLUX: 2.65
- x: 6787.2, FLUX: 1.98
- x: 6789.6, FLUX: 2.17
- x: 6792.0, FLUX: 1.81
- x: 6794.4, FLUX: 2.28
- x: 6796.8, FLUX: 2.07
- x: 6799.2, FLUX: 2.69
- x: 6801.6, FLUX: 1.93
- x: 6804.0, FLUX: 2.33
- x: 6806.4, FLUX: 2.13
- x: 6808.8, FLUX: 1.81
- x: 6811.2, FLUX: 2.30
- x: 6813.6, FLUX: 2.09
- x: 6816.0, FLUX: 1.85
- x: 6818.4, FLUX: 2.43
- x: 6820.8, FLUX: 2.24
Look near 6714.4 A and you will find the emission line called [O III]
